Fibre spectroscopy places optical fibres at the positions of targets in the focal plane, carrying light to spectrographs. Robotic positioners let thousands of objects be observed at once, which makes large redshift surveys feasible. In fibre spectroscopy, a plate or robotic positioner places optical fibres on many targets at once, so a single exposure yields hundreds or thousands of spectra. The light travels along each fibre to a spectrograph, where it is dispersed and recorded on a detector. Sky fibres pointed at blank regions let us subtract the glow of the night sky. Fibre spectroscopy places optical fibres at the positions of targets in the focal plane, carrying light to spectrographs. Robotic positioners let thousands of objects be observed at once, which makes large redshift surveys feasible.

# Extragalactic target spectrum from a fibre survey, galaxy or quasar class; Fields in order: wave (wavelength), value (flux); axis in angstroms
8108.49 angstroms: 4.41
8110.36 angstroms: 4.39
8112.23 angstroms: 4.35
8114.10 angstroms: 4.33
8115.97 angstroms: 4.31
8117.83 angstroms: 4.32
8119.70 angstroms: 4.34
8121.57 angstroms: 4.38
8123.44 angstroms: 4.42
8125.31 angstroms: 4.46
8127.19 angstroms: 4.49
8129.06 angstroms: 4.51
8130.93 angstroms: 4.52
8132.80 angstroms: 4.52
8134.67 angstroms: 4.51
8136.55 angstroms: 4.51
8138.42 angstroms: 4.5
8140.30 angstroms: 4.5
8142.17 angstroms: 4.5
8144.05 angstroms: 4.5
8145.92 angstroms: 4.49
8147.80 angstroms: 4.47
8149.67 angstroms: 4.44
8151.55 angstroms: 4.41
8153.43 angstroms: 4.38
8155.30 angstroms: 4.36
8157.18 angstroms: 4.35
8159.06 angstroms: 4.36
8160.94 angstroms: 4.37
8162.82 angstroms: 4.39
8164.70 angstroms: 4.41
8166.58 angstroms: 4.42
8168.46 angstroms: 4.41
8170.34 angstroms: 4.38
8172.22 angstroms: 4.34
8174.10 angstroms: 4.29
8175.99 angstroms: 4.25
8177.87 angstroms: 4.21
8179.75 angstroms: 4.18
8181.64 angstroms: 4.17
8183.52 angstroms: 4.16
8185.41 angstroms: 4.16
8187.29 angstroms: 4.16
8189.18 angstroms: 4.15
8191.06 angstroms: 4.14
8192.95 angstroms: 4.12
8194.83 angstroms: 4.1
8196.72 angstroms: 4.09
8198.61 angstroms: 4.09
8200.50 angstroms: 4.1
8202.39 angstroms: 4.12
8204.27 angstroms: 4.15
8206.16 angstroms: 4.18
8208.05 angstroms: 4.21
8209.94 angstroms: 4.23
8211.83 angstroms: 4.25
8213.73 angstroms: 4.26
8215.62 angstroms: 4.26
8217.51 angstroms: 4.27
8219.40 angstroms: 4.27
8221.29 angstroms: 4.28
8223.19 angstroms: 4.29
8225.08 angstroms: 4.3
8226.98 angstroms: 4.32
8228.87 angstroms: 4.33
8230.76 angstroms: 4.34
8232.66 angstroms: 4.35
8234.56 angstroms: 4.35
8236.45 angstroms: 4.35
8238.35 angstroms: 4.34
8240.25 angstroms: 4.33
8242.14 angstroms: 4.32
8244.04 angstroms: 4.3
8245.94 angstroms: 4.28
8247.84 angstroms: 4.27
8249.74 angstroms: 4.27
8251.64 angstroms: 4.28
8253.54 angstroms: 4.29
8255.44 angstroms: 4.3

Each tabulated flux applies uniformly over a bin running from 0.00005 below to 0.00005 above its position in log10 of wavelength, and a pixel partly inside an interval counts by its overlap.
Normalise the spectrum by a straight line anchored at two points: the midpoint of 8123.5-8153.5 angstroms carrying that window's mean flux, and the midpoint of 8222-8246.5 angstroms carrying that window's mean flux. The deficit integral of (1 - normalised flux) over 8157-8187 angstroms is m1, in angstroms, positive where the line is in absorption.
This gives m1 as 0.9 angstroms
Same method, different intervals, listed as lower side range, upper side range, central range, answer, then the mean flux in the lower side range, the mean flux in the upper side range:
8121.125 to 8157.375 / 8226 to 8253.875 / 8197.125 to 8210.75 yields 0.7 angstroms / 4.46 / 4.31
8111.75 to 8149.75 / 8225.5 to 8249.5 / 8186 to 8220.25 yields 1.5 angstroms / 4.45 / 4.32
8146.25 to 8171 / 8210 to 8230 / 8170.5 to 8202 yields 1.2 angstroms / 4.4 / 4.28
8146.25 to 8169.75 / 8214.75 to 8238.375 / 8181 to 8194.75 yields 0.7 angstroms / 4.4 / 4.31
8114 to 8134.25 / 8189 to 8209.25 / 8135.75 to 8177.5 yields -1.0 angstroms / 4.43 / 4.13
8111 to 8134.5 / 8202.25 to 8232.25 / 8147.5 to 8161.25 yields -0.1 angstroms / 4.42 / 4.26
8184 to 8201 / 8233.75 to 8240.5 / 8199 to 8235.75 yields -0.1 angstroms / 4.12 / 4.34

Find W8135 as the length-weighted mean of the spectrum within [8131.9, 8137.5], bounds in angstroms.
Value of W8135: 4.51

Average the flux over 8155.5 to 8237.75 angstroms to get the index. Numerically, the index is 4.25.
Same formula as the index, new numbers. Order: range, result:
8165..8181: 4.31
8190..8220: 4.18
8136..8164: 4.43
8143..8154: 4.45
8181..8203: 4.13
